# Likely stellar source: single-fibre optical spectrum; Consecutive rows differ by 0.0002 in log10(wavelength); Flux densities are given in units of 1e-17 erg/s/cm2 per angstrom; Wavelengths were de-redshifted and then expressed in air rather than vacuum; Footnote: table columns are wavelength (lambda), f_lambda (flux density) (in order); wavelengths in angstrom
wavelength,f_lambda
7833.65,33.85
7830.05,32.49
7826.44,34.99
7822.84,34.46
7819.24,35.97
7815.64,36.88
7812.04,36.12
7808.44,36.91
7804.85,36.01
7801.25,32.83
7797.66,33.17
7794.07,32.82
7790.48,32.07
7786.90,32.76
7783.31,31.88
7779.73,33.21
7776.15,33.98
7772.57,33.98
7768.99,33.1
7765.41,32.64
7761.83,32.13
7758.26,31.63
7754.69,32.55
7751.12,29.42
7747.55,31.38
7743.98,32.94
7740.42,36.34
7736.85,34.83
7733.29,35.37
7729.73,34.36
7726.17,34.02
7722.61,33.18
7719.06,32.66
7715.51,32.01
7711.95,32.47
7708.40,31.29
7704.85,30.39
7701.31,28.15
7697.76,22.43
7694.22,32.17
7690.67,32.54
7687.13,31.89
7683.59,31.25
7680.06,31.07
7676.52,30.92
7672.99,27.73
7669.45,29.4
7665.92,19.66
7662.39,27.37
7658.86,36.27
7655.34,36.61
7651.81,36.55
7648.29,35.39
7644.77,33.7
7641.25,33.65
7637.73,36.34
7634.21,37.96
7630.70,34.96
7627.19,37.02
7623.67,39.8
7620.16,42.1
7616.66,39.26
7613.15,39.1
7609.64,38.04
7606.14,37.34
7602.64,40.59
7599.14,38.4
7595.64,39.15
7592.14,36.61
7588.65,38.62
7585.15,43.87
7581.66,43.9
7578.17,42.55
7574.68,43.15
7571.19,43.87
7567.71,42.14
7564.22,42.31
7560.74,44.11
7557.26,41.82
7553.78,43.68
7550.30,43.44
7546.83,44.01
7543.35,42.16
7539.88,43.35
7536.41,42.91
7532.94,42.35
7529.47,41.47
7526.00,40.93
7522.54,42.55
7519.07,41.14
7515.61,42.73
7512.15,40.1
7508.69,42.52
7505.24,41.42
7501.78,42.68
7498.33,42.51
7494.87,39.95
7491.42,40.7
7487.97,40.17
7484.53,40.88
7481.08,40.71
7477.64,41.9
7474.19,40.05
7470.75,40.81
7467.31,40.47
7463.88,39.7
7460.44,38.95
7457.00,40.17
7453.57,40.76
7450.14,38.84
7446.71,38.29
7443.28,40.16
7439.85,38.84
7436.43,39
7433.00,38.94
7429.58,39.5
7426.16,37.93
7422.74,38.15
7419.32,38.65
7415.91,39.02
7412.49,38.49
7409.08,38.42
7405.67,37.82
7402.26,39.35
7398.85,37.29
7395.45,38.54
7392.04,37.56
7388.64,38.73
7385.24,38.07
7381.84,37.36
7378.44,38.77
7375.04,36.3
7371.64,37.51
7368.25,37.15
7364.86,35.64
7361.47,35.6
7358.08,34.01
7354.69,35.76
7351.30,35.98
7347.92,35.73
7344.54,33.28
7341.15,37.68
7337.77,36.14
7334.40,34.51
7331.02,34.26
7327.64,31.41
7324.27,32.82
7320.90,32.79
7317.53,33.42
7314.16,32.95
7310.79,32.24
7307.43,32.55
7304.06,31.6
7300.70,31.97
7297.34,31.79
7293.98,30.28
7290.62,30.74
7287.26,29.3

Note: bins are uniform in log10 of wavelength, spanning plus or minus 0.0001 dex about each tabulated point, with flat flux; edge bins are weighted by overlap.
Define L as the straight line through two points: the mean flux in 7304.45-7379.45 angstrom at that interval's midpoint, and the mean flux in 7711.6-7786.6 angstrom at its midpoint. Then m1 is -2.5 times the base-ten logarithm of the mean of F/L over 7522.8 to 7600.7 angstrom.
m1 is -0.24 mag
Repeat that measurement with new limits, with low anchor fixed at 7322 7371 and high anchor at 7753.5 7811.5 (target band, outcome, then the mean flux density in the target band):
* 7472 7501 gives -0.19 mag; 40.9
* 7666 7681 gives 0.18 mag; 28.6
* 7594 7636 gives -0.14 mag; 38.6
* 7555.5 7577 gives -0.25 mag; 42.9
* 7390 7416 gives -0.10 mag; 38.3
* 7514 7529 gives -0.21 mag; 41.8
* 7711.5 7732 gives 0.01 mag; 33.2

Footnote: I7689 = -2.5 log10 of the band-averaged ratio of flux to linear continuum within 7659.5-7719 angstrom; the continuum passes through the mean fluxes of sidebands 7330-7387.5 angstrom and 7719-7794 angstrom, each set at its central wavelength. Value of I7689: 0.136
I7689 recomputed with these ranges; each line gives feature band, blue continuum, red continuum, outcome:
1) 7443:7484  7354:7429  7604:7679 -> -0.094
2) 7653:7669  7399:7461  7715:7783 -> 0.154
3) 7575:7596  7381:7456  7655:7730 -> -0.212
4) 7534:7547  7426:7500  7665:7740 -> -0.159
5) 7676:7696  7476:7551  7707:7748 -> 0.111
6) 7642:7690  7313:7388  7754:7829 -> 0.093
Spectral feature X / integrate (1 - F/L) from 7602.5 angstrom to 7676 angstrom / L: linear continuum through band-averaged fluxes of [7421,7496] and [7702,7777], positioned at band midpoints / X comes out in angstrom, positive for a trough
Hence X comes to 0.7 angstrom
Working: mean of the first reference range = 39.8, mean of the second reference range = 32.8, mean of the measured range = 35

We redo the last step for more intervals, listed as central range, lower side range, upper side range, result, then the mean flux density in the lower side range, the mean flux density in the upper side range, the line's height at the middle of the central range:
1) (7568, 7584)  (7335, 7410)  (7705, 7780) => -3.94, 36.9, 33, 34.7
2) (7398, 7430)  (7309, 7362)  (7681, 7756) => -4.42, 34.3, 32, 33.8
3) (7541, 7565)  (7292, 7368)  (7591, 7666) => -4.87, 33.8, 36.5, 35.8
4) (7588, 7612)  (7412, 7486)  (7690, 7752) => -2.05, 39.6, 32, 35.4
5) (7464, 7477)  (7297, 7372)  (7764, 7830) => -2.40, 34.2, 34.1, 34.2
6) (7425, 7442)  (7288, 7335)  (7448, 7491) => -0.20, 32.3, 40.3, 38.5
